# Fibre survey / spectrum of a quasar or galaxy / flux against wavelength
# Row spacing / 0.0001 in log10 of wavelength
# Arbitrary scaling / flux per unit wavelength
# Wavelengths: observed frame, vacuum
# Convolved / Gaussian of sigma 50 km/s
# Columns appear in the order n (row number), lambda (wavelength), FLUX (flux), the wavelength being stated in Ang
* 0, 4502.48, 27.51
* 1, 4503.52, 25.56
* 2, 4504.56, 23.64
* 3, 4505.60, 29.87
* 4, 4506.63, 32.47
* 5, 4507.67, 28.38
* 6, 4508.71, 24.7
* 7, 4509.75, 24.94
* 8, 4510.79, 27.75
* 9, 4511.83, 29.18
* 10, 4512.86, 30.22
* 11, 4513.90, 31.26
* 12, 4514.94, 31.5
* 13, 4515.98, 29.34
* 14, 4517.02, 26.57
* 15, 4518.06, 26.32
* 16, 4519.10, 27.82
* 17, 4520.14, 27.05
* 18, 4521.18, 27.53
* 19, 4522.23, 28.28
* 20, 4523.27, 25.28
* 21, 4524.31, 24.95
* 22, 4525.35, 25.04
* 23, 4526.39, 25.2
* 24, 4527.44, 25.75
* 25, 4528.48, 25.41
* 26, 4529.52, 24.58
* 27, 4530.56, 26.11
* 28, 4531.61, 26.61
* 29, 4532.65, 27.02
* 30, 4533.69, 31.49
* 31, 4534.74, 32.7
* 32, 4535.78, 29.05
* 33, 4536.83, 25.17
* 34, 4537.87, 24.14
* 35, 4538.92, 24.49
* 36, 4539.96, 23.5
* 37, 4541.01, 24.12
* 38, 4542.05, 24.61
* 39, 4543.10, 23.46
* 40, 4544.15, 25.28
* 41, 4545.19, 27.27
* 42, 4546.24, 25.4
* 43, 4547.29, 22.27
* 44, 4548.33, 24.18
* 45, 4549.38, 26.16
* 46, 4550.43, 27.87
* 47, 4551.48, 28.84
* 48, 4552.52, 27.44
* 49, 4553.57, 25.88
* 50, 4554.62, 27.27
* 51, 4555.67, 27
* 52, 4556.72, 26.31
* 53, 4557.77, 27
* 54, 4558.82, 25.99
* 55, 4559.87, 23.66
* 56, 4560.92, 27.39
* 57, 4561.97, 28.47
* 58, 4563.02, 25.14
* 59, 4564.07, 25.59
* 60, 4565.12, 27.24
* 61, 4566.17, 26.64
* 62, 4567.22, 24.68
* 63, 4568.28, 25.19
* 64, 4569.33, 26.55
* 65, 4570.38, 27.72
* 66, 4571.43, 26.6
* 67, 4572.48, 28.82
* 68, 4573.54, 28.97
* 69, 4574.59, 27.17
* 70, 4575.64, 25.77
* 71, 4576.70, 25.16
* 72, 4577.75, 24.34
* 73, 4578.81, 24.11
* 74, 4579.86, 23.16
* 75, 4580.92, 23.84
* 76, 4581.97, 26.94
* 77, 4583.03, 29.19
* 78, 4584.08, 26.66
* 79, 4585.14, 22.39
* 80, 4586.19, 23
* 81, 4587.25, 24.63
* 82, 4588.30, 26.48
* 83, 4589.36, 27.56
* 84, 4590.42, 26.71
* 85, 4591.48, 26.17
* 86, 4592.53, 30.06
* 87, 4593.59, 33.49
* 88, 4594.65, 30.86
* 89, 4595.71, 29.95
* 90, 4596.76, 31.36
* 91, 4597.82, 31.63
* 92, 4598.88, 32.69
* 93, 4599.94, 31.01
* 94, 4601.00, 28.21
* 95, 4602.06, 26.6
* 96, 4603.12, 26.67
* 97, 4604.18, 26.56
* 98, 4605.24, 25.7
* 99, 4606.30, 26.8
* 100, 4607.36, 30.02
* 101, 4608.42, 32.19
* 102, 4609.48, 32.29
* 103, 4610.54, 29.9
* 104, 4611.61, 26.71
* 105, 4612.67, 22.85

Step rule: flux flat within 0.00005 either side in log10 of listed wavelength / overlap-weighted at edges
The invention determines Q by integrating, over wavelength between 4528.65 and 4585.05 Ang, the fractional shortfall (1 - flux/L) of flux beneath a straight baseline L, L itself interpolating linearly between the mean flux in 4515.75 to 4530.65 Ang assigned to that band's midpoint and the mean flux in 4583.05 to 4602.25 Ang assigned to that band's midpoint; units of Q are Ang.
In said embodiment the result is 2.26 Ang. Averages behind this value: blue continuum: 26.3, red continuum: 28.4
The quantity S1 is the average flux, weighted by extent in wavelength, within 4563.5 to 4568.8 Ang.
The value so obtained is 25.8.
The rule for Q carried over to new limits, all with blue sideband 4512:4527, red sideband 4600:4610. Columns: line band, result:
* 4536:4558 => 1.8 Ang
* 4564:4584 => 1.4 Ang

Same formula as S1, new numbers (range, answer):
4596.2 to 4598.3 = 31.6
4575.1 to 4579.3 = 24.8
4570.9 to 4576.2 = 27.4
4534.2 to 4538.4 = 27.7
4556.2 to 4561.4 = 26.1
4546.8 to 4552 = 25.9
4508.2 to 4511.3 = 25.8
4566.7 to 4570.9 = 26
